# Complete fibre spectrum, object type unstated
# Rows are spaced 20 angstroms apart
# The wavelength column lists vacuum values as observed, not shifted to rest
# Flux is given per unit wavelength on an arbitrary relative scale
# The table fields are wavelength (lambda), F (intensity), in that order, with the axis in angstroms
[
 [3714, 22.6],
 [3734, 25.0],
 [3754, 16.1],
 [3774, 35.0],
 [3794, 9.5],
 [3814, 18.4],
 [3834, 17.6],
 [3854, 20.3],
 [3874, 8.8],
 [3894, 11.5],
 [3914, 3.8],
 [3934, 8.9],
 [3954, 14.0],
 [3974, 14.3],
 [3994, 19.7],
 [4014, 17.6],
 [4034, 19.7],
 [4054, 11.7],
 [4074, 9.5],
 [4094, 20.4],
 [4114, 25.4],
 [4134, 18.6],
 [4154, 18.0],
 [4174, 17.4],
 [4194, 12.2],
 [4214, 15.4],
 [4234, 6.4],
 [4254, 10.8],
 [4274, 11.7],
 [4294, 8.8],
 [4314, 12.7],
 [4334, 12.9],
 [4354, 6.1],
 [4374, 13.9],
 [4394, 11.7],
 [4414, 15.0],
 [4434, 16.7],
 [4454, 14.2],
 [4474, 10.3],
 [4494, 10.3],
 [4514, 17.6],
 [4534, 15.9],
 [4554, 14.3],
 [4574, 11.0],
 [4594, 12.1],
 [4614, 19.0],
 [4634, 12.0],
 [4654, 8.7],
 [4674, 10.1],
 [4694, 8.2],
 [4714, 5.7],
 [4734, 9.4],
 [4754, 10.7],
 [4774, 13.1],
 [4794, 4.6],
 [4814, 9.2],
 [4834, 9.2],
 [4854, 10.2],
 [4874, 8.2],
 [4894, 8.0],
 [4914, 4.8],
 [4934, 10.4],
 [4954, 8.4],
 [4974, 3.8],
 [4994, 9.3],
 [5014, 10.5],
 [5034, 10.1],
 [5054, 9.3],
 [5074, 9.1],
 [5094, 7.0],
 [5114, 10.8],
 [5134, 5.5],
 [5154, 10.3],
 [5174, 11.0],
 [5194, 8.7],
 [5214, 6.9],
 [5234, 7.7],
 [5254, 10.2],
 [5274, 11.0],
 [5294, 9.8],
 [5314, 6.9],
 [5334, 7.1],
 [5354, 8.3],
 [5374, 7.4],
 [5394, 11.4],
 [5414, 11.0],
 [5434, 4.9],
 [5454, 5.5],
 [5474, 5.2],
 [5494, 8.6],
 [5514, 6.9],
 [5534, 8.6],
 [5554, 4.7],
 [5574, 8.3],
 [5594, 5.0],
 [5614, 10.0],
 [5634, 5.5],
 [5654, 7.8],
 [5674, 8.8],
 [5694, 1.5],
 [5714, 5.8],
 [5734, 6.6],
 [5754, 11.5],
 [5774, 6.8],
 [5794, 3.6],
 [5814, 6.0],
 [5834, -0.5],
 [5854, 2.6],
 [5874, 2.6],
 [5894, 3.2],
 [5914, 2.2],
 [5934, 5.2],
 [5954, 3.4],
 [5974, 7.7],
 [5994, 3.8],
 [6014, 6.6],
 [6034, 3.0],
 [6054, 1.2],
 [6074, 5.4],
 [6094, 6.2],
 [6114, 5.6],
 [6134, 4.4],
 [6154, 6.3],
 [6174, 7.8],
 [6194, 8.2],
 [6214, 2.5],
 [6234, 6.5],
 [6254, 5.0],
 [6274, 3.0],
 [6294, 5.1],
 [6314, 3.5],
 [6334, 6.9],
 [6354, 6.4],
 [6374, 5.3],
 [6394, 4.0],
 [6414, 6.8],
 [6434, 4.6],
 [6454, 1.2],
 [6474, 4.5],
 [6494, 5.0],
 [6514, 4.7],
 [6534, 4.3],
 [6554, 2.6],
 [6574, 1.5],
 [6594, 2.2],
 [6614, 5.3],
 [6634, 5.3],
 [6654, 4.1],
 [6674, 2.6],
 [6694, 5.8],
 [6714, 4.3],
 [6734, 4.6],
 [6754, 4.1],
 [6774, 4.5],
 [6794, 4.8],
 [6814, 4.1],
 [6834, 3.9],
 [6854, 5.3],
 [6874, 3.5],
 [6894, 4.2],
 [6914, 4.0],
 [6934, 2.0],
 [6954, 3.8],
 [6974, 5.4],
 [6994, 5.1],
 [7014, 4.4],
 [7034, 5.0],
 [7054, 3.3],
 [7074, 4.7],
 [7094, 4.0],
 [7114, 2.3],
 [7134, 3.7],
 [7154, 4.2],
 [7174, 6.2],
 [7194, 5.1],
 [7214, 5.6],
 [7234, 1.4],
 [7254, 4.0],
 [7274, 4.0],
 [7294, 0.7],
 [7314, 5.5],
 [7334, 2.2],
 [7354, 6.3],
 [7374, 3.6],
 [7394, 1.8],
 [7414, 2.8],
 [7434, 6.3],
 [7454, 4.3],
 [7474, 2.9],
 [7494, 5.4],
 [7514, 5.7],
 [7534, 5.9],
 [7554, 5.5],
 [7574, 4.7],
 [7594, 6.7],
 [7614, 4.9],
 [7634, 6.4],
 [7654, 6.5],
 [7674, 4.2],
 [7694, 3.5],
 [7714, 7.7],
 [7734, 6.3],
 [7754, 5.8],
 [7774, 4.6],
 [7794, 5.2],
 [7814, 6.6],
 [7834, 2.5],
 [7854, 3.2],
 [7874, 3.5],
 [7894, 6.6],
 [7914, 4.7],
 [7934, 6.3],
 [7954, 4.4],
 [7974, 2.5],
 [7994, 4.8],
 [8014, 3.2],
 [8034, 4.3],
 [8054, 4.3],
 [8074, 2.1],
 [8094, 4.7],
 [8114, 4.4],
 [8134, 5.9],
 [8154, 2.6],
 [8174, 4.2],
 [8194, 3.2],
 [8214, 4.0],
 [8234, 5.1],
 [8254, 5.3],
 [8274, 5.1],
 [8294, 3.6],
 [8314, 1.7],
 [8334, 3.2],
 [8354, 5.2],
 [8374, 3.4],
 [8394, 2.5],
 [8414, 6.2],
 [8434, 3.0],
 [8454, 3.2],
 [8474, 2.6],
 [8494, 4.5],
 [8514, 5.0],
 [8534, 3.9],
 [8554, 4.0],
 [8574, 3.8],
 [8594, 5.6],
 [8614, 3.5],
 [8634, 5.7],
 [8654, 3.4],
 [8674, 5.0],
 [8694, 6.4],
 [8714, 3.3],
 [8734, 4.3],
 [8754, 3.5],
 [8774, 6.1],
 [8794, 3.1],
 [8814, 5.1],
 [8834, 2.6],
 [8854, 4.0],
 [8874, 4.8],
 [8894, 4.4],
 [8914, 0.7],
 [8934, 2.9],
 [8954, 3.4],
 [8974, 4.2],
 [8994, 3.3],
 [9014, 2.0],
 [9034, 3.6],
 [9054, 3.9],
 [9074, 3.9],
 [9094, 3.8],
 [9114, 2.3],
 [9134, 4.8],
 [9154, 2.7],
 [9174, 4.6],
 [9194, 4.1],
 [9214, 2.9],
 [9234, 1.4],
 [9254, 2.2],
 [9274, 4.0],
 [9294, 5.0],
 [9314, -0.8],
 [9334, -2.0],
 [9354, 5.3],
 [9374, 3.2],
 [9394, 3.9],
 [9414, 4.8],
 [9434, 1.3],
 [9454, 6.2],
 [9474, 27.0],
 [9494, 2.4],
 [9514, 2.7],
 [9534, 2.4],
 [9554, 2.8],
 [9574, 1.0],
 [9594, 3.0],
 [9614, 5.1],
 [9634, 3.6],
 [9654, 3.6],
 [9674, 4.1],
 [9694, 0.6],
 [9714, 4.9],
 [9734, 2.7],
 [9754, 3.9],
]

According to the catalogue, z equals 1.541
